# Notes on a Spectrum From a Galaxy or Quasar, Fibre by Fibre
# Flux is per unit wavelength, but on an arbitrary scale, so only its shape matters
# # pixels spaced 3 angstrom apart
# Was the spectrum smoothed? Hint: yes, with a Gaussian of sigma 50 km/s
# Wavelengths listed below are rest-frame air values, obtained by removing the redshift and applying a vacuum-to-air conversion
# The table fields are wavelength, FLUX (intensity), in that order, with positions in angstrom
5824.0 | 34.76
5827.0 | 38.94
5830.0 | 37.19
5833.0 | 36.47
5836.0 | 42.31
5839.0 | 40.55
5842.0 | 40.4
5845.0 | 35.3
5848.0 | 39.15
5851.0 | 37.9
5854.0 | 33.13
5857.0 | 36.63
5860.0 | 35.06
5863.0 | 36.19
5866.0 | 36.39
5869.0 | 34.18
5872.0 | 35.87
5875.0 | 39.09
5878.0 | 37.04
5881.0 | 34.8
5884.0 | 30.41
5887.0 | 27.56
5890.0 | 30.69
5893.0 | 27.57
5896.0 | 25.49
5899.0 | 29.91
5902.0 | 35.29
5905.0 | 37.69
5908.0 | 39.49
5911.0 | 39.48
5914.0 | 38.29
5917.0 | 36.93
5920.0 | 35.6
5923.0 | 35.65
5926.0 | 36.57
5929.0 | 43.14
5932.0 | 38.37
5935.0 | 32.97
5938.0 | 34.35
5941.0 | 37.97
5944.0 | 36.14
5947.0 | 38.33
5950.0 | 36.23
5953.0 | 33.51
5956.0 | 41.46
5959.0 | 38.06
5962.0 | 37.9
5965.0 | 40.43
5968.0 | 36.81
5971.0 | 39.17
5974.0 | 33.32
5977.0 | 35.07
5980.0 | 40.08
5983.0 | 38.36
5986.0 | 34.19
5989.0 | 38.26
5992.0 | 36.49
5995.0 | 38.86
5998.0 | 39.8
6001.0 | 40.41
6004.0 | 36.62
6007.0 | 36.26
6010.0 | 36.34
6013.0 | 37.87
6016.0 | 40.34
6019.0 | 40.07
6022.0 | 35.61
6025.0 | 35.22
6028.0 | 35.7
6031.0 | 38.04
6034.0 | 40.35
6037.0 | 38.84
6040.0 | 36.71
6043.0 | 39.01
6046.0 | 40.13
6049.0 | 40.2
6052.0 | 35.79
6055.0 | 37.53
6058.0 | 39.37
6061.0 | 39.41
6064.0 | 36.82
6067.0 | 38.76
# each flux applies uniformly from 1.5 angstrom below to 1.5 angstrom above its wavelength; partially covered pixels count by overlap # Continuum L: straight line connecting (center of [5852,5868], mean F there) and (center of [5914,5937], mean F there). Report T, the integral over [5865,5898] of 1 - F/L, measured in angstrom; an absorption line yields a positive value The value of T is 3.2 angstrom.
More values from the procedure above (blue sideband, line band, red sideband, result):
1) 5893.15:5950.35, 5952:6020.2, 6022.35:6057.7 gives -1.4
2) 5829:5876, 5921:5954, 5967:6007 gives 0.6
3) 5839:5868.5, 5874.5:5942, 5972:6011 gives 3.8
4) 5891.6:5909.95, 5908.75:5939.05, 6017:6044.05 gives -3.2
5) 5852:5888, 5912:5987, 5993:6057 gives -1.4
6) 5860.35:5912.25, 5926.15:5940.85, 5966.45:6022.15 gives -0.7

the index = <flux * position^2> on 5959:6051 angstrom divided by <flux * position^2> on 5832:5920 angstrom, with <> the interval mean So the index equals 1.12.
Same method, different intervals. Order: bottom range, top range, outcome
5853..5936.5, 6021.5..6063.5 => 1.14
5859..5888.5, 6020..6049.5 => 1.16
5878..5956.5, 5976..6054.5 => 1.11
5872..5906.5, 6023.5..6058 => 1.23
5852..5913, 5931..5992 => 1.11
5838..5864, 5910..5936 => 1.04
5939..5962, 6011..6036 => 1.04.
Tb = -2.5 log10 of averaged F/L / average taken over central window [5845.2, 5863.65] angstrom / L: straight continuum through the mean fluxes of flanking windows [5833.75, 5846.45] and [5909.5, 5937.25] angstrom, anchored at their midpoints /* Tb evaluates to 0.08 mag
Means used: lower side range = 39.5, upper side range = 37.4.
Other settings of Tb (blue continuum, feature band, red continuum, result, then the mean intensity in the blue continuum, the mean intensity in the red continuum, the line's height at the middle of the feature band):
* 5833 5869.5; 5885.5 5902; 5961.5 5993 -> 0.28 mag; 37.3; 37.3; 37.3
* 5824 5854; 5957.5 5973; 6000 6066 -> -0.01 mag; 38.2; 38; 38.1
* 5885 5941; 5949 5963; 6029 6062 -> -0.04 mag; 34.8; 38.6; 36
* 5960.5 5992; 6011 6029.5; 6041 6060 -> 0.02 mag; 37.3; 38.6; 38.1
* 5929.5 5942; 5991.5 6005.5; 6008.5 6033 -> -0.04 mag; 36.4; 37.5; 37.2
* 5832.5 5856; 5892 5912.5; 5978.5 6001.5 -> 0.14 mag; 38.2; 38.2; 38.2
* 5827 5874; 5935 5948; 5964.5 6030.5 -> 0.03 mag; 37.2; 37.5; 37.4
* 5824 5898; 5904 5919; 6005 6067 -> -0.07 mag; 35.3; 38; 36.1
